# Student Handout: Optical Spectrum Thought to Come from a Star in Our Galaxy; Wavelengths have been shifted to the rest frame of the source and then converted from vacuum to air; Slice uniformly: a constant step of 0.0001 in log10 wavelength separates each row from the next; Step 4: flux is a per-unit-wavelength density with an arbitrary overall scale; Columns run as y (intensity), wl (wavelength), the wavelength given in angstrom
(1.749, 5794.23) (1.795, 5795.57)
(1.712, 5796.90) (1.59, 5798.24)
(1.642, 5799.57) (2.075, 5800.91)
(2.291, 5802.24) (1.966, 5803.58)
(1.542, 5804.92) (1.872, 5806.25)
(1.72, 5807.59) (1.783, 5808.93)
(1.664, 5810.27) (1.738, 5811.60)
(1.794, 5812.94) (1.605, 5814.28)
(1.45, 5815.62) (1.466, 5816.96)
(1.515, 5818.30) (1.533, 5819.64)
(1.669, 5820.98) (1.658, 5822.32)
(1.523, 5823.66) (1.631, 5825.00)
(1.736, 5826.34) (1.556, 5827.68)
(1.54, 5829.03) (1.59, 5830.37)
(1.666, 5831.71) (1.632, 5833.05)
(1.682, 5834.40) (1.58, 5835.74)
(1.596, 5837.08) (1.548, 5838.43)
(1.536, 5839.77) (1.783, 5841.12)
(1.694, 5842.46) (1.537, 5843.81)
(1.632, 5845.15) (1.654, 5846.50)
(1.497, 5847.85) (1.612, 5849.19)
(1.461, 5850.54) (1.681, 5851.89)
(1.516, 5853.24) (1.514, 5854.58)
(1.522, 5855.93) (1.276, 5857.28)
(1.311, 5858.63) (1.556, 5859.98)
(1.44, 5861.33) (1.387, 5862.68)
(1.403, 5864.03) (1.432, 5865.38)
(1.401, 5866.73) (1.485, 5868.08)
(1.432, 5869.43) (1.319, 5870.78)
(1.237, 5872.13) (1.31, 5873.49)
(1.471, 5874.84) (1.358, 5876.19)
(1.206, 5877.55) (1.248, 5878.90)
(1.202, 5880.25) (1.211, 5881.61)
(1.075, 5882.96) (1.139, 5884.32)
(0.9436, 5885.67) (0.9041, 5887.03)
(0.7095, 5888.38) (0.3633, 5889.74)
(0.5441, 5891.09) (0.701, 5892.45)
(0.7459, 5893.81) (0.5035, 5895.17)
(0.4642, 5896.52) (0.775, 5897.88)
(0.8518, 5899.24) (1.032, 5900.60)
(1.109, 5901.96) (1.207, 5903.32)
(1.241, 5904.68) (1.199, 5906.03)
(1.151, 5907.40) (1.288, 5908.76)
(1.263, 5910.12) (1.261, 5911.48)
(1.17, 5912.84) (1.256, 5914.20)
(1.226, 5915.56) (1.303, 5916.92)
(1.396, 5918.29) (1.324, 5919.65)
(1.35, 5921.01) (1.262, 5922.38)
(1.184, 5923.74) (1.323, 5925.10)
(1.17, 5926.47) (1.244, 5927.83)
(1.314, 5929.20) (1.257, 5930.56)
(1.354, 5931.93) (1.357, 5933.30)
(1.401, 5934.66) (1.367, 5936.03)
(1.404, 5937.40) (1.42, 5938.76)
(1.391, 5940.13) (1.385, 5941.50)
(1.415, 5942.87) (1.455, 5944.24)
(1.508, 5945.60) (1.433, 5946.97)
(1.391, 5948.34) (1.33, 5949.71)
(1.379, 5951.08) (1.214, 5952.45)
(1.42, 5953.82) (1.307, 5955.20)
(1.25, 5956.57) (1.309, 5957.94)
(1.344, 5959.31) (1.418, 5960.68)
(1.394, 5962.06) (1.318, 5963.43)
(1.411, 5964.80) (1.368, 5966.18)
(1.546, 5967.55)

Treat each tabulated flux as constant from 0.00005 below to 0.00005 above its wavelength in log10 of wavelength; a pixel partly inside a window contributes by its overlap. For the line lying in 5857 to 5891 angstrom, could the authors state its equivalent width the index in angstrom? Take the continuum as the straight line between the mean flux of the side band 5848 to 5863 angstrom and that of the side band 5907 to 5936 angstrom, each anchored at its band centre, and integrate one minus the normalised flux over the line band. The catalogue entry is 5.02 angstrom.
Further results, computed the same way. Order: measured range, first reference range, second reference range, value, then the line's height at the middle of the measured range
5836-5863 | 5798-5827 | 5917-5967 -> 1.07 angstrom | 1.6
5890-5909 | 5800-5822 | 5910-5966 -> 7.27 angstrom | 1.45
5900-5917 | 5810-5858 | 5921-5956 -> 2.53 angstrom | 1.42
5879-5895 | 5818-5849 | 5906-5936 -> 6.15 angstrom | 1.41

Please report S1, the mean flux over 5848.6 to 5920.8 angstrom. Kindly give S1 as 1.19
